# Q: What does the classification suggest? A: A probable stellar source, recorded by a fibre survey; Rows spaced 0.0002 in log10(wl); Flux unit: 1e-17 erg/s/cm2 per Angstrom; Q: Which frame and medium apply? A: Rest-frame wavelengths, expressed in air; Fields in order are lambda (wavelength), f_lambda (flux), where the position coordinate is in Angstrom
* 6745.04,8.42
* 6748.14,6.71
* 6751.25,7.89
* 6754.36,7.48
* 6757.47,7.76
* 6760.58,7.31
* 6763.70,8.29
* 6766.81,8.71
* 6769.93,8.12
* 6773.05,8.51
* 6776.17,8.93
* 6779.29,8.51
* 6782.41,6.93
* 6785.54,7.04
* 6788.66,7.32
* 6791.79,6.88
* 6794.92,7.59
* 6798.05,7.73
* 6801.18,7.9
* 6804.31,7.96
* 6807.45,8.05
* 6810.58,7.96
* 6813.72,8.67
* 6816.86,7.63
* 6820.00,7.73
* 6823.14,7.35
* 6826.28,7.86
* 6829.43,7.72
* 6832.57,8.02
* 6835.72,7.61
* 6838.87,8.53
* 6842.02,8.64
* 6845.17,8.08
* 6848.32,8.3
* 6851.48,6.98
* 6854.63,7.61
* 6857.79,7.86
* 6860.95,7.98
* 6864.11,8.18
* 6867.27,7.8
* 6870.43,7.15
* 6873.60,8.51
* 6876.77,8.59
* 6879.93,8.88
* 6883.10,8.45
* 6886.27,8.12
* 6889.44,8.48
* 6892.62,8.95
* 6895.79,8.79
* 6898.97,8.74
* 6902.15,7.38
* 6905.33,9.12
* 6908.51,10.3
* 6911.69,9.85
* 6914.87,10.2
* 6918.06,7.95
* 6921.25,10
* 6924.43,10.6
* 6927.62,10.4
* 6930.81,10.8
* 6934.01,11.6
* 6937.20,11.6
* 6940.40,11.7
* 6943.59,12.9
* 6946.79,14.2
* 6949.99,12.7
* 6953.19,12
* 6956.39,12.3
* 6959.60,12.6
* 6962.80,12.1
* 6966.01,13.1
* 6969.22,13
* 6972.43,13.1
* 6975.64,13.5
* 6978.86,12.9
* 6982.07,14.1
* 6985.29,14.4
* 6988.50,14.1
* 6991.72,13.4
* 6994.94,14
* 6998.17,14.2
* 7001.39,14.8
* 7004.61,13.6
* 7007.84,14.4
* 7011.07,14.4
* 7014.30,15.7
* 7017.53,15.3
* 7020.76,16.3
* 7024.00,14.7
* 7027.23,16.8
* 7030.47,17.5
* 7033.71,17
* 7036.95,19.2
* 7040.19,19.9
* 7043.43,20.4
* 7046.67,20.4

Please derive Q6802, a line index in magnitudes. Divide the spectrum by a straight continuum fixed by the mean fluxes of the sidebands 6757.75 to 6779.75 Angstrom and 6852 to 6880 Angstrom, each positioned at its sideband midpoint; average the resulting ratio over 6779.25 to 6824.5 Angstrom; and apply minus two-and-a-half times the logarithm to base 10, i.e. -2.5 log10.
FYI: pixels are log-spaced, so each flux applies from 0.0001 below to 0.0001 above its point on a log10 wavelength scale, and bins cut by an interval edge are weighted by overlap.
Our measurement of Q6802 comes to 0.073 mag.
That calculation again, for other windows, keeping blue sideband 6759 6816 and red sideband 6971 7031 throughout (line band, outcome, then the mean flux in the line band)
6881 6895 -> 0.28 mag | 8.53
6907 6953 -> 0.12 mag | 11.1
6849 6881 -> 0.28 mag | 7.95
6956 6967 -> 0.07 mag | 12.5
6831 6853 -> 0.19 mag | 8.02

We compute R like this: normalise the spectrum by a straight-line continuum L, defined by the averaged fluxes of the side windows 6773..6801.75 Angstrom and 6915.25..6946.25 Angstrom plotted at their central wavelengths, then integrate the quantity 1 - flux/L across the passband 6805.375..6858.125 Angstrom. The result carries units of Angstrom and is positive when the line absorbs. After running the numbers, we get 4.6 Angstrom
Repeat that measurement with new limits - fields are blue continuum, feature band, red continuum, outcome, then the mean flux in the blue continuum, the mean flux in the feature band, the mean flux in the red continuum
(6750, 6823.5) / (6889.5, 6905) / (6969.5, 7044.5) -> 4.10 Angstrom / 7.85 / 8.52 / 15.3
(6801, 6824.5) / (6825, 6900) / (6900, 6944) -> 6.69 Angstrom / 7.91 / 8.16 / 10.2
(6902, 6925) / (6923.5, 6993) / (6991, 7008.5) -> -4.41 Angstrom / 9.5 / 12.6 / 14.1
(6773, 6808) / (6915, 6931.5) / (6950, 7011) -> 2.53 Angstrom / 7.74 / 9.93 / 13.4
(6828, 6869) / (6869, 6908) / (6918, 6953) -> 4.41 Angstrom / 7.95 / 8.49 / 11.5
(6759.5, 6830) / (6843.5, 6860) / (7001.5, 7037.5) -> 3.48 Angstrom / 7.86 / 7.78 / 15.8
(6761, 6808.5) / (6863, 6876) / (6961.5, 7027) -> 3.08 Angstrom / 7.88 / 7.94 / 14.1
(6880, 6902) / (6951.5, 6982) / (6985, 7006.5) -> -0.67 Angstrom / 8.53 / 12.8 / 14.1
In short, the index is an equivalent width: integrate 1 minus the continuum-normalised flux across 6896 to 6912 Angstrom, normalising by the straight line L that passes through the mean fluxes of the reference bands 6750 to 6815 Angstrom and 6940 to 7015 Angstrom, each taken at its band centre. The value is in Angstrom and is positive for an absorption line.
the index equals 3.3 Angstrom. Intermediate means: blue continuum 7.88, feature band 8.99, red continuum 13.5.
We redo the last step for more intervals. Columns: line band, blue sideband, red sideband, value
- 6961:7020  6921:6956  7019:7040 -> 3.5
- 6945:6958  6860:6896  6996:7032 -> -0.8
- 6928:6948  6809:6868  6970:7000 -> -0.2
